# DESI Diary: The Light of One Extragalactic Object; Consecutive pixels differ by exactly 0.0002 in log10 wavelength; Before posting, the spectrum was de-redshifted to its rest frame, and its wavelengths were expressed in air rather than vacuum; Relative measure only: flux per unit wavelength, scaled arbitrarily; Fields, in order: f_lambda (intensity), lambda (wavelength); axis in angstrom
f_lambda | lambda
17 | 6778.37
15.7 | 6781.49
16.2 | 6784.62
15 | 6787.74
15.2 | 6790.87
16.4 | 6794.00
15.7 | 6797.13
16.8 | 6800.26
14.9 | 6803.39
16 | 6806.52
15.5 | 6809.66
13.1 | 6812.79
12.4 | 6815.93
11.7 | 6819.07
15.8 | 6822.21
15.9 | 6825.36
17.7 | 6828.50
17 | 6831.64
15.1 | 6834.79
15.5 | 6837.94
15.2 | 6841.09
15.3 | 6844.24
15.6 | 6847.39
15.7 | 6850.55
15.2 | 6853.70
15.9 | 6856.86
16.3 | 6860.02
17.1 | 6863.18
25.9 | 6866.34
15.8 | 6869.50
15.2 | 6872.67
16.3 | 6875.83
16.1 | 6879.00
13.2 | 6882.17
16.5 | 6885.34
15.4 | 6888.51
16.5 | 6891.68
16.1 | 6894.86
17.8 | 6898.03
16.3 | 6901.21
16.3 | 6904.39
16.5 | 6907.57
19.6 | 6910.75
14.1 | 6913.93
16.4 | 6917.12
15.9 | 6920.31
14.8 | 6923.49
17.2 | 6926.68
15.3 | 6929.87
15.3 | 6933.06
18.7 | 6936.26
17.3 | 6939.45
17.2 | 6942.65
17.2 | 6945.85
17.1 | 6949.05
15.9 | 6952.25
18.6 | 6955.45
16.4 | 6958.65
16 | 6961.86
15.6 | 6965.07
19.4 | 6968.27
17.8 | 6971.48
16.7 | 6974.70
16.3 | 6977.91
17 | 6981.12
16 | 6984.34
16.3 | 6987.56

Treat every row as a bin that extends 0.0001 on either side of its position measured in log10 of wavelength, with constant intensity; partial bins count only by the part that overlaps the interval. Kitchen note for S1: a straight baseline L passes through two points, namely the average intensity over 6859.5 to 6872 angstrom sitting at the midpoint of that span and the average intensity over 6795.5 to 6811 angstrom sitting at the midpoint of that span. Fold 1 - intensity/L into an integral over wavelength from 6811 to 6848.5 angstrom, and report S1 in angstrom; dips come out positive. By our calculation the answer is 4.46 angstrom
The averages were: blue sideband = 15.8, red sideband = 18.7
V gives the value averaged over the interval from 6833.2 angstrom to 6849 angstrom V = 15.3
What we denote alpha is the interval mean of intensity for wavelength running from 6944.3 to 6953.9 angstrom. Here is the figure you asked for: 16.7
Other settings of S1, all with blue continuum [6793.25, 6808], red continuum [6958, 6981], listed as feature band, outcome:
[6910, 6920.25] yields 0.16 angstrom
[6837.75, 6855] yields 0.84 angstrom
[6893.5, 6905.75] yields -0.10 angstrom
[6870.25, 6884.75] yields 0.94 angstrom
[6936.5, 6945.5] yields -0.38 angstrom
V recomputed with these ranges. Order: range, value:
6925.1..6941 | 16.8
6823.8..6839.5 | 16.2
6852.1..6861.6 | 15.8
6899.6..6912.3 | 17.2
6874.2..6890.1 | 15.5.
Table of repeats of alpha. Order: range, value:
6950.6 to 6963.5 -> 16.7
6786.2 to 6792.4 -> 15.1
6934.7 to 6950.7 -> 17.5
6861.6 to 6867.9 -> 21.5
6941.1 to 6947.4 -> 17.2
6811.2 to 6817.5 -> 12.8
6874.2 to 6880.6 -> 16.2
